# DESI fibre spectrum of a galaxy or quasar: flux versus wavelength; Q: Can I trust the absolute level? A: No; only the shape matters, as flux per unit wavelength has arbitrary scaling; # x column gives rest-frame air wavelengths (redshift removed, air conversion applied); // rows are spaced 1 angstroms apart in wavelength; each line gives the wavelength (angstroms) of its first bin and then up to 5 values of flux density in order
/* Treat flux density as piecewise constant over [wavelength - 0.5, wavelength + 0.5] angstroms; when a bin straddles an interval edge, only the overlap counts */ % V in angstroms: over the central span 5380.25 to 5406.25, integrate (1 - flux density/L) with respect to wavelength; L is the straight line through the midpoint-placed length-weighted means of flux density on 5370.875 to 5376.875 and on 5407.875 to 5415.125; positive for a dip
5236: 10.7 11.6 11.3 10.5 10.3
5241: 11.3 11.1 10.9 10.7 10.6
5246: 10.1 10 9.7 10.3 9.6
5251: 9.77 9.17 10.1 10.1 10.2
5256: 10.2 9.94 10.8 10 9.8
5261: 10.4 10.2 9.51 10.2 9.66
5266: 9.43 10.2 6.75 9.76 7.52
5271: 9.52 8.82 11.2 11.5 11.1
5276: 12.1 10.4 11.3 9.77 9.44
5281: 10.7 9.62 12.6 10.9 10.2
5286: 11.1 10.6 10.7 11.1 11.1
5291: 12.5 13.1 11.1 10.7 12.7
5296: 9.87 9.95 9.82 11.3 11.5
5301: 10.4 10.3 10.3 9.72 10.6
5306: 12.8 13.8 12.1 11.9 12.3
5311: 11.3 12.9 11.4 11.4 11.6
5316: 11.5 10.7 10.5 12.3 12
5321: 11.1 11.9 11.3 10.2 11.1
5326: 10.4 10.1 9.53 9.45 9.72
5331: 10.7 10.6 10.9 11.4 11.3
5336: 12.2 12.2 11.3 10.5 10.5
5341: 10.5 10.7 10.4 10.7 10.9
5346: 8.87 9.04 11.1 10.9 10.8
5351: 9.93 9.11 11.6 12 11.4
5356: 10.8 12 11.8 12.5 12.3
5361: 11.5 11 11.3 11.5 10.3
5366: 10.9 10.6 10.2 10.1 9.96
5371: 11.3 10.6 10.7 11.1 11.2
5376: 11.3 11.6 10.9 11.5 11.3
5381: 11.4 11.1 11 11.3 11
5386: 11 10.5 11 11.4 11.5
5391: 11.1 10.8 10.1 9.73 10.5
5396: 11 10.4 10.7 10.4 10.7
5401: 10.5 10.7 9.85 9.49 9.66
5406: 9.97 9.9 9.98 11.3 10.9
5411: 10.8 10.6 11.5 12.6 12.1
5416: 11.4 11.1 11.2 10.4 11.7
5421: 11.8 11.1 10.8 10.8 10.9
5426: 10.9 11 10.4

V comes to 1.1 angstroms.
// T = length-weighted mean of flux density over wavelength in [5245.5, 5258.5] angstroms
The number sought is 10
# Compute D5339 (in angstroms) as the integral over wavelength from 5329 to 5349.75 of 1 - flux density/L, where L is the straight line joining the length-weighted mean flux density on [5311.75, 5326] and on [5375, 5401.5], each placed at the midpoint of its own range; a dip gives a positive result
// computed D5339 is 1.0 angstroms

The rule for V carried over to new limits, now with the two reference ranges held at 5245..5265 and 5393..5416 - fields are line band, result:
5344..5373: -1.2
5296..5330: -2.8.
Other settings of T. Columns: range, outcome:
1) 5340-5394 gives 10.9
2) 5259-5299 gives 10.4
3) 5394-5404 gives 10.4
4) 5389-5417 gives 10.7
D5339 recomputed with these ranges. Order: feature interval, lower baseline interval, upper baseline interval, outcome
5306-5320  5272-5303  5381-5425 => -1.25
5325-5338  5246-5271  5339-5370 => -0.23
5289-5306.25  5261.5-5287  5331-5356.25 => -1.10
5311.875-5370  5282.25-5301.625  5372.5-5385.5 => 1.09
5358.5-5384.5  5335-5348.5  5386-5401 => -0.94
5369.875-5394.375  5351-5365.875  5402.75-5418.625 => 0.16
